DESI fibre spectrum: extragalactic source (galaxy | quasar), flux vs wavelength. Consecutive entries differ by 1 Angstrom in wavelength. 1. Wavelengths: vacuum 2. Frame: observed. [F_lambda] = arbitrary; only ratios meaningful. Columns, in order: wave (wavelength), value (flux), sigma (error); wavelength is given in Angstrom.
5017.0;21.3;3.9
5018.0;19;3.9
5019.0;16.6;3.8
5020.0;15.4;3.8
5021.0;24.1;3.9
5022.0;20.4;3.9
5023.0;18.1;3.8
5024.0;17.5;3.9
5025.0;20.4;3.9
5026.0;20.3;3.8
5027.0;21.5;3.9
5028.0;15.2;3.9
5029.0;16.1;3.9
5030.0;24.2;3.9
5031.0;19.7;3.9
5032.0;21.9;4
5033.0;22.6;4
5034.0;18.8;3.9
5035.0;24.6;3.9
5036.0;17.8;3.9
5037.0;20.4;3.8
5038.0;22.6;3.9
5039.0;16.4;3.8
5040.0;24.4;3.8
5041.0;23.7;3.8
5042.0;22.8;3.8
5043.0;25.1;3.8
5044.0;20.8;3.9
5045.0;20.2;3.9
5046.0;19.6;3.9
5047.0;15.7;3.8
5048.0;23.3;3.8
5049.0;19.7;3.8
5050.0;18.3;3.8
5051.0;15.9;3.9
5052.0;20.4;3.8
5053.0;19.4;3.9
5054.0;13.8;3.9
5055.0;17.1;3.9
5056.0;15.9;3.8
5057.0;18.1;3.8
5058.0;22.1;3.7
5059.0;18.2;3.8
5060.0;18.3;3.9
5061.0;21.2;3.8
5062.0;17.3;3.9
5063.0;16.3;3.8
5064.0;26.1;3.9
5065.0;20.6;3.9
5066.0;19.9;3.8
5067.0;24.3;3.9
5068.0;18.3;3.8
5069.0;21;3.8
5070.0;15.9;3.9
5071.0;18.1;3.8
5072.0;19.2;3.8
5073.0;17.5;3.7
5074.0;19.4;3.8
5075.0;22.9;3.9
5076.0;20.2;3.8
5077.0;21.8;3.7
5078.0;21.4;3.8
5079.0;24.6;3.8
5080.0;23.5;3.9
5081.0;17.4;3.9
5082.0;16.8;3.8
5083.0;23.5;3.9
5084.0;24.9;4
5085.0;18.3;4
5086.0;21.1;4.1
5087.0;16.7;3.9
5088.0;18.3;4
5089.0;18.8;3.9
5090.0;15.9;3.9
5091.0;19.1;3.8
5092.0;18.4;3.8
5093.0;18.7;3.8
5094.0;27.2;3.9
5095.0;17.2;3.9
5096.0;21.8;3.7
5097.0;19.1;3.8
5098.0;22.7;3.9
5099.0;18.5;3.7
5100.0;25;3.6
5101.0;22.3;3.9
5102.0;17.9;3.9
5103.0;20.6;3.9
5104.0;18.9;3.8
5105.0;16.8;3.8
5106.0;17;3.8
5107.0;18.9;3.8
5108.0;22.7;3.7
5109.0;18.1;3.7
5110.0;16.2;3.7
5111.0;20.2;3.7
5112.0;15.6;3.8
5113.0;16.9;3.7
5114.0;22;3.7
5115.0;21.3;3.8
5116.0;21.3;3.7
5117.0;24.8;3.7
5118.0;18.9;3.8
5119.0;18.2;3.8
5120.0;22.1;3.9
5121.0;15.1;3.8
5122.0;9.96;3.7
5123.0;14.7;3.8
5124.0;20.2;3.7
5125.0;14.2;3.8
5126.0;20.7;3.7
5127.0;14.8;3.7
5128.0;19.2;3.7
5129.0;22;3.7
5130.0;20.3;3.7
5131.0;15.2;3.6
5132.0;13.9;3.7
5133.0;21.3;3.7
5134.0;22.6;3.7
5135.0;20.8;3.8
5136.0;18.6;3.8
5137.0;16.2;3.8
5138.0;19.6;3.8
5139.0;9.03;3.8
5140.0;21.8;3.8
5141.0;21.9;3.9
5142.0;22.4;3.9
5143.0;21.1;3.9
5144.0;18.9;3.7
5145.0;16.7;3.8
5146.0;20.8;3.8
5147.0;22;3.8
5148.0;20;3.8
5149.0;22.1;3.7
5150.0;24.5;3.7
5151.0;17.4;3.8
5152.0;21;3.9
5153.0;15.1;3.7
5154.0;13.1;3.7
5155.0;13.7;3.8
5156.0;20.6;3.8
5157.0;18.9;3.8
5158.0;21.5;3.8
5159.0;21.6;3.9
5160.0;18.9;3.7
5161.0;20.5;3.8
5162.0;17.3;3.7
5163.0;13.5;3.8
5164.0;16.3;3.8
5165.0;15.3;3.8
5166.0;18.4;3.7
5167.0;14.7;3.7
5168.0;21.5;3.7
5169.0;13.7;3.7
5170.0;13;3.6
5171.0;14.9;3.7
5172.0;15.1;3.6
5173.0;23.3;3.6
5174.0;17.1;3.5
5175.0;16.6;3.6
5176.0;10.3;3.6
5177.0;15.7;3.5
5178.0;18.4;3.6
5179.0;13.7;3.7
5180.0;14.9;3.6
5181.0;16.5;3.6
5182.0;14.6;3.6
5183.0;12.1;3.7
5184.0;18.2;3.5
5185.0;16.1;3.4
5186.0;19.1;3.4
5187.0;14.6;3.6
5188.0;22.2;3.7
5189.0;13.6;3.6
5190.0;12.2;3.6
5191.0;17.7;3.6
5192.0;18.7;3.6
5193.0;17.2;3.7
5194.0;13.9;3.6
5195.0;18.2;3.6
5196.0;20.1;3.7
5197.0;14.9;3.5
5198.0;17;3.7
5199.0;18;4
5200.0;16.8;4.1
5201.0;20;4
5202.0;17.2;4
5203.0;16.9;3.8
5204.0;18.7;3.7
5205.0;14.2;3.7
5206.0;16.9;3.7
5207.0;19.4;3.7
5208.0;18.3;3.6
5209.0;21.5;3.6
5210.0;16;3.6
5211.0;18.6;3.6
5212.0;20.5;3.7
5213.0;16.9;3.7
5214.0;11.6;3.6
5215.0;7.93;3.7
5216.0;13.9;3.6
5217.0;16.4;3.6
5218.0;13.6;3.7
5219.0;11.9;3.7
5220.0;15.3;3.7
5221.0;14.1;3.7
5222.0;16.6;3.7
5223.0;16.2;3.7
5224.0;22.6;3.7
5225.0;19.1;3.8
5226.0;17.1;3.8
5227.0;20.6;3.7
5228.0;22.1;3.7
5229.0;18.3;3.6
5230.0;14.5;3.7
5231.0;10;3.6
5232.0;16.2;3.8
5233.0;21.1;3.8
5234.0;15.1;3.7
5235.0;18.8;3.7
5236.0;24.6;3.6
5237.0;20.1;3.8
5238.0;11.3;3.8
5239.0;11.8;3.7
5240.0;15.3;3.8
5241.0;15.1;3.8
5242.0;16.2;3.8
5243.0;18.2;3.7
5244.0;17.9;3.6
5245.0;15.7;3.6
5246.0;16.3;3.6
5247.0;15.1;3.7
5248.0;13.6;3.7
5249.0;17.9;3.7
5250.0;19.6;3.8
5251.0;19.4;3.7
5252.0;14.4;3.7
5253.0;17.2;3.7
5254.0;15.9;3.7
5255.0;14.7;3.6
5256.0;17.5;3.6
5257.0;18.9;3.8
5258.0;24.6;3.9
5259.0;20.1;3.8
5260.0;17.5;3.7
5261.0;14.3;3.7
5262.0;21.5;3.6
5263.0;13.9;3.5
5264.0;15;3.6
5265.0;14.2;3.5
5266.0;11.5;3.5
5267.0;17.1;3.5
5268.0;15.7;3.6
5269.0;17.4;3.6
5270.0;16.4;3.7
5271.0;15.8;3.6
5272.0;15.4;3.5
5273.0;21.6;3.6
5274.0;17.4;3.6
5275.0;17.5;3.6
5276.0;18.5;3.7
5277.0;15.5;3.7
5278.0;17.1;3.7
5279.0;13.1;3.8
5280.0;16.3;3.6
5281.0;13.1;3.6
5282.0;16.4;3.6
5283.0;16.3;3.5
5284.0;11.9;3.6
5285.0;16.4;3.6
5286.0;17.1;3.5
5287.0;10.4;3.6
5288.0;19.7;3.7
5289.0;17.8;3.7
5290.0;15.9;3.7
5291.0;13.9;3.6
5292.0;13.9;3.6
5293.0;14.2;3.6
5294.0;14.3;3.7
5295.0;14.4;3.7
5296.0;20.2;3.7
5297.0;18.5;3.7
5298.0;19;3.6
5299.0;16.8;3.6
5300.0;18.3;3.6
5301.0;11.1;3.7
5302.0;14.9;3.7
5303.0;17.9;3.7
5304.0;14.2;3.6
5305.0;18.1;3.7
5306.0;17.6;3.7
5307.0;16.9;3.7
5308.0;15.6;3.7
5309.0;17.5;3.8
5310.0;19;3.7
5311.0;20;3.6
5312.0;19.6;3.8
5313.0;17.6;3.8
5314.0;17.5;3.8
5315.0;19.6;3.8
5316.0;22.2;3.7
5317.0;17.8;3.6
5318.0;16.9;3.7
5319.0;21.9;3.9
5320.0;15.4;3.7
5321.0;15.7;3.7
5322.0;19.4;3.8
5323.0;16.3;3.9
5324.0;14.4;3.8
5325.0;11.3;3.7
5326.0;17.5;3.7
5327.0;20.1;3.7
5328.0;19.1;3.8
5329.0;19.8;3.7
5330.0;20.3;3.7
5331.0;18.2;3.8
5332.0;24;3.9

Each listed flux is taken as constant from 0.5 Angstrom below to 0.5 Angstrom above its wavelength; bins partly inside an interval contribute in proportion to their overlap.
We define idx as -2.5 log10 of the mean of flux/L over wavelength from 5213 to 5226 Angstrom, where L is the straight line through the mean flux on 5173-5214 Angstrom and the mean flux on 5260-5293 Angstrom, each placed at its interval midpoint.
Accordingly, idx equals 0.10 mag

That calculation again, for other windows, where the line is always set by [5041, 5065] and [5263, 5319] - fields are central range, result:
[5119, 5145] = 0.016 mag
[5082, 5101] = -0.069 mag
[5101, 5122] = -0.015 mag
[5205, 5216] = 0.065 mag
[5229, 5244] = 0.051 mag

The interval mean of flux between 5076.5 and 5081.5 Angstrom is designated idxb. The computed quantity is 21.7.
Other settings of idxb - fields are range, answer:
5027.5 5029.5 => 15.7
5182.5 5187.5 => 16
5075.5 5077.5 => 21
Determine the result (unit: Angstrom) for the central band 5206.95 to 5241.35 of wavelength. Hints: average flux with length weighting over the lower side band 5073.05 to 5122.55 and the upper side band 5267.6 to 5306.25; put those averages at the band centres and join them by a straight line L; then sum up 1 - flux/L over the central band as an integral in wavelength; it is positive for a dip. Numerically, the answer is 1.4 Angstrom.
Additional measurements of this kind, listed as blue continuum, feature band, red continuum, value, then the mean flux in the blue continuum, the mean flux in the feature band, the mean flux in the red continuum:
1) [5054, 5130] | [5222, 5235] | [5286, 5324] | 0.10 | 19.4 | 17.7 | 17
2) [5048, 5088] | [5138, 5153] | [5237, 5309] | -1.16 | 19.7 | 19.8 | 16.3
